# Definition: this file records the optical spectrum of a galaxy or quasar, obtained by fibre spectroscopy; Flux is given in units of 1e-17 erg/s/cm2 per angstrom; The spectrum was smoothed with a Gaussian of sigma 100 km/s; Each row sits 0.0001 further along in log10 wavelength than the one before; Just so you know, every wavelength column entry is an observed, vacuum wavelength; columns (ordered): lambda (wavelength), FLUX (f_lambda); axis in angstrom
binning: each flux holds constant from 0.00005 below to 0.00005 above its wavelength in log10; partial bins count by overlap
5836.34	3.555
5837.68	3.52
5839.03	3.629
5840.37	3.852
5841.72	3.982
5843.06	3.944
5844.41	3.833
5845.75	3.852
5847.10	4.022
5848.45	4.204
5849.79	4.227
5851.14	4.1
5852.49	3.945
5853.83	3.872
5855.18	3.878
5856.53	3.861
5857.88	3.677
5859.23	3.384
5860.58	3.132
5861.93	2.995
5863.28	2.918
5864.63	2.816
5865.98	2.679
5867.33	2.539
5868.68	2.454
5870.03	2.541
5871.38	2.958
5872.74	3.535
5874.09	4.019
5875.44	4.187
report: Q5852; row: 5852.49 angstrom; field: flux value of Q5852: 3.945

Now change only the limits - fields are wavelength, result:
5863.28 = 2.918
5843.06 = 3.944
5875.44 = 4.187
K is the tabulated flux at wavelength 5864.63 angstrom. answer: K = 2.816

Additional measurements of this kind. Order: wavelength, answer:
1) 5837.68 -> 3.52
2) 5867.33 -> 2.539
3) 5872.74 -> 3.535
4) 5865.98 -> 2.679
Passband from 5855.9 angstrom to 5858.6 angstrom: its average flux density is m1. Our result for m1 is 3.76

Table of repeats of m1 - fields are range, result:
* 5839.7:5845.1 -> 3.91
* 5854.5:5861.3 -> 3.58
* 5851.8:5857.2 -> 3.89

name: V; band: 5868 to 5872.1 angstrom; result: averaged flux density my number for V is 2.66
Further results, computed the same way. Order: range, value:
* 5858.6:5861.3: 3.25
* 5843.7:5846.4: 3.85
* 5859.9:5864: 3.01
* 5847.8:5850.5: 4.22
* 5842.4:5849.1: 3.97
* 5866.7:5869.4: 2.5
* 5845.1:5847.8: 3.93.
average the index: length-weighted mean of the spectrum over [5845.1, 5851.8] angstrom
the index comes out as 4.08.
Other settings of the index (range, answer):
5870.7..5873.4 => 3.24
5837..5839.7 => 3.58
